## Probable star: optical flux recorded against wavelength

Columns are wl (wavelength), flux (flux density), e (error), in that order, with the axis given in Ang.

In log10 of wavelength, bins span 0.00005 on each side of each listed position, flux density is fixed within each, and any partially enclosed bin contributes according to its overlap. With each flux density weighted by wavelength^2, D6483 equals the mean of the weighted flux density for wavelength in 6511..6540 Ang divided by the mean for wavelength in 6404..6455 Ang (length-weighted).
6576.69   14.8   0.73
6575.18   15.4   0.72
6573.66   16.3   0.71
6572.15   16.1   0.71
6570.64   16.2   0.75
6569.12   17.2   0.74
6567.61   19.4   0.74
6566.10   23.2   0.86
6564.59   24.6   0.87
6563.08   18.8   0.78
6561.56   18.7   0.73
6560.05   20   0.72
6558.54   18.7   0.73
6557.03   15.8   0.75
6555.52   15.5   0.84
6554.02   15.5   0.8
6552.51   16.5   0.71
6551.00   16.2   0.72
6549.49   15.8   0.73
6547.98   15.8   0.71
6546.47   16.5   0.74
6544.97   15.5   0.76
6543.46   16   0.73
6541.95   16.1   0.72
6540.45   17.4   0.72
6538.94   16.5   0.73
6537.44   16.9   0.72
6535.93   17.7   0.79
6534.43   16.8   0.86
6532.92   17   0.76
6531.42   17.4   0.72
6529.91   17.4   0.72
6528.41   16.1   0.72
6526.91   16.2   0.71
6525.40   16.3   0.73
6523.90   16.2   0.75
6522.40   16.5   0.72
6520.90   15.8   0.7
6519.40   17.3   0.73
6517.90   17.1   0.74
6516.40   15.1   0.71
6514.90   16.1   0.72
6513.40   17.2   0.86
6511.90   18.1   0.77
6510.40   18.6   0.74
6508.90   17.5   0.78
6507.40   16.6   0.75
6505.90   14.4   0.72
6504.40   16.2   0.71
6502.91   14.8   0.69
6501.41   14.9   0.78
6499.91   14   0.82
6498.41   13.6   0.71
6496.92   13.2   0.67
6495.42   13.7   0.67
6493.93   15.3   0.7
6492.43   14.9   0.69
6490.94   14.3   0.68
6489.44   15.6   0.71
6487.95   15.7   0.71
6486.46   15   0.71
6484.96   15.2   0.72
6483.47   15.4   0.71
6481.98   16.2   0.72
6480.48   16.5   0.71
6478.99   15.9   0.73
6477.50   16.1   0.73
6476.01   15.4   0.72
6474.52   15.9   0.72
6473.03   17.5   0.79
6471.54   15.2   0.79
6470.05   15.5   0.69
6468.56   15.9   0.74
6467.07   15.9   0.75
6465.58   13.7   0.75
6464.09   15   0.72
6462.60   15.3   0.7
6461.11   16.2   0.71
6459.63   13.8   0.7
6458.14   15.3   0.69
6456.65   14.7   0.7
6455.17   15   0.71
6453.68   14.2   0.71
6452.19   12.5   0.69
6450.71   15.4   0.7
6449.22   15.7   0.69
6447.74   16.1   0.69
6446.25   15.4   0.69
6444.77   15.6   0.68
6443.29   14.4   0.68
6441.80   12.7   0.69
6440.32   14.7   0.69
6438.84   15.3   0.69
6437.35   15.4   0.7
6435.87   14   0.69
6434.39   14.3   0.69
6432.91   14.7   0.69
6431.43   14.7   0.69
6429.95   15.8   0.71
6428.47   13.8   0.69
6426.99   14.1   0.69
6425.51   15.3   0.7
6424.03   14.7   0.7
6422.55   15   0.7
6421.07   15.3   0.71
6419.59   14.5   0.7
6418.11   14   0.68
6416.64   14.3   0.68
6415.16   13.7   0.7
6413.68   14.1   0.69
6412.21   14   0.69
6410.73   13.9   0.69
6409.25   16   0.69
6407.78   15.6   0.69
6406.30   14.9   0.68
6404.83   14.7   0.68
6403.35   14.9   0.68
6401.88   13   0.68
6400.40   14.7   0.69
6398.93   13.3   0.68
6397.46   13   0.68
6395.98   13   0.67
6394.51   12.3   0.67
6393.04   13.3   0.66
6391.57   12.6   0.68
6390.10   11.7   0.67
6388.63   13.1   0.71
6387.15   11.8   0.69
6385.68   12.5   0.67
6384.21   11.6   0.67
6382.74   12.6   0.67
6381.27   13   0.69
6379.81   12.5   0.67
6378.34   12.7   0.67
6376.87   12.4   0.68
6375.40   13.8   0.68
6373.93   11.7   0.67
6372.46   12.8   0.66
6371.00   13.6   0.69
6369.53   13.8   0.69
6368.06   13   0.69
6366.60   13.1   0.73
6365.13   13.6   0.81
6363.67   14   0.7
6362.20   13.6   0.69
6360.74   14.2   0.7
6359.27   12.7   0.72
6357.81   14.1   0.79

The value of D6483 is 1.2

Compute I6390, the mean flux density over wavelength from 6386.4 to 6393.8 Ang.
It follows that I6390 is 12.5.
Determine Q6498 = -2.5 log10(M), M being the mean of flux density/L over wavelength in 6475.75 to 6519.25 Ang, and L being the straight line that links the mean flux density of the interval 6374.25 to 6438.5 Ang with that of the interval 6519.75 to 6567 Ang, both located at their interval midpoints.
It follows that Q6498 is 0.03 mag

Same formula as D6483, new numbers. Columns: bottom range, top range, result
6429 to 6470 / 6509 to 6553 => 1.15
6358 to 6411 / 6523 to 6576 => 1.36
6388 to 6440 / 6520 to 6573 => 1.26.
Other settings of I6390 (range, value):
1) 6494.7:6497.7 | 13.5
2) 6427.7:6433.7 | 14.8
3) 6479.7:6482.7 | 16.3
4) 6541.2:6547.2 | 16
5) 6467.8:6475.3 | 16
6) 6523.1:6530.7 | 16.4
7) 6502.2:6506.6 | 15.2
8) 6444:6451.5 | 15.6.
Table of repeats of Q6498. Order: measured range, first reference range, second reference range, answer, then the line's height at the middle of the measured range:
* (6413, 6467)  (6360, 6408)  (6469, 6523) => -0.02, 14.5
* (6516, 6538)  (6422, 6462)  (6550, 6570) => 0.05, 17.4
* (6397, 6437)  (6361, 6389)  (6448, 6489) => -0.04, 14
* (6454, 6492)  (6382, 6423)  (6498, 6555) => -0.02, 15.2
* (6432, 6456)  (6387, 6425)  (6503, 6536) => 0.01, 14.8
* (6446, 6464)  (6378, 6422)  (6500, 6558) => -0.01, 14.8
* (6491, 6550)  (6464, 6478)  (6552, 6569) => 0.08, 17.4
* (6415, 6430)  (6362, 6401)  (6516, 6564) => -0.05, 13.9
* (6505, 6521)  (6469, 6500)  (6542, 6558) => -0.08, 15.6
